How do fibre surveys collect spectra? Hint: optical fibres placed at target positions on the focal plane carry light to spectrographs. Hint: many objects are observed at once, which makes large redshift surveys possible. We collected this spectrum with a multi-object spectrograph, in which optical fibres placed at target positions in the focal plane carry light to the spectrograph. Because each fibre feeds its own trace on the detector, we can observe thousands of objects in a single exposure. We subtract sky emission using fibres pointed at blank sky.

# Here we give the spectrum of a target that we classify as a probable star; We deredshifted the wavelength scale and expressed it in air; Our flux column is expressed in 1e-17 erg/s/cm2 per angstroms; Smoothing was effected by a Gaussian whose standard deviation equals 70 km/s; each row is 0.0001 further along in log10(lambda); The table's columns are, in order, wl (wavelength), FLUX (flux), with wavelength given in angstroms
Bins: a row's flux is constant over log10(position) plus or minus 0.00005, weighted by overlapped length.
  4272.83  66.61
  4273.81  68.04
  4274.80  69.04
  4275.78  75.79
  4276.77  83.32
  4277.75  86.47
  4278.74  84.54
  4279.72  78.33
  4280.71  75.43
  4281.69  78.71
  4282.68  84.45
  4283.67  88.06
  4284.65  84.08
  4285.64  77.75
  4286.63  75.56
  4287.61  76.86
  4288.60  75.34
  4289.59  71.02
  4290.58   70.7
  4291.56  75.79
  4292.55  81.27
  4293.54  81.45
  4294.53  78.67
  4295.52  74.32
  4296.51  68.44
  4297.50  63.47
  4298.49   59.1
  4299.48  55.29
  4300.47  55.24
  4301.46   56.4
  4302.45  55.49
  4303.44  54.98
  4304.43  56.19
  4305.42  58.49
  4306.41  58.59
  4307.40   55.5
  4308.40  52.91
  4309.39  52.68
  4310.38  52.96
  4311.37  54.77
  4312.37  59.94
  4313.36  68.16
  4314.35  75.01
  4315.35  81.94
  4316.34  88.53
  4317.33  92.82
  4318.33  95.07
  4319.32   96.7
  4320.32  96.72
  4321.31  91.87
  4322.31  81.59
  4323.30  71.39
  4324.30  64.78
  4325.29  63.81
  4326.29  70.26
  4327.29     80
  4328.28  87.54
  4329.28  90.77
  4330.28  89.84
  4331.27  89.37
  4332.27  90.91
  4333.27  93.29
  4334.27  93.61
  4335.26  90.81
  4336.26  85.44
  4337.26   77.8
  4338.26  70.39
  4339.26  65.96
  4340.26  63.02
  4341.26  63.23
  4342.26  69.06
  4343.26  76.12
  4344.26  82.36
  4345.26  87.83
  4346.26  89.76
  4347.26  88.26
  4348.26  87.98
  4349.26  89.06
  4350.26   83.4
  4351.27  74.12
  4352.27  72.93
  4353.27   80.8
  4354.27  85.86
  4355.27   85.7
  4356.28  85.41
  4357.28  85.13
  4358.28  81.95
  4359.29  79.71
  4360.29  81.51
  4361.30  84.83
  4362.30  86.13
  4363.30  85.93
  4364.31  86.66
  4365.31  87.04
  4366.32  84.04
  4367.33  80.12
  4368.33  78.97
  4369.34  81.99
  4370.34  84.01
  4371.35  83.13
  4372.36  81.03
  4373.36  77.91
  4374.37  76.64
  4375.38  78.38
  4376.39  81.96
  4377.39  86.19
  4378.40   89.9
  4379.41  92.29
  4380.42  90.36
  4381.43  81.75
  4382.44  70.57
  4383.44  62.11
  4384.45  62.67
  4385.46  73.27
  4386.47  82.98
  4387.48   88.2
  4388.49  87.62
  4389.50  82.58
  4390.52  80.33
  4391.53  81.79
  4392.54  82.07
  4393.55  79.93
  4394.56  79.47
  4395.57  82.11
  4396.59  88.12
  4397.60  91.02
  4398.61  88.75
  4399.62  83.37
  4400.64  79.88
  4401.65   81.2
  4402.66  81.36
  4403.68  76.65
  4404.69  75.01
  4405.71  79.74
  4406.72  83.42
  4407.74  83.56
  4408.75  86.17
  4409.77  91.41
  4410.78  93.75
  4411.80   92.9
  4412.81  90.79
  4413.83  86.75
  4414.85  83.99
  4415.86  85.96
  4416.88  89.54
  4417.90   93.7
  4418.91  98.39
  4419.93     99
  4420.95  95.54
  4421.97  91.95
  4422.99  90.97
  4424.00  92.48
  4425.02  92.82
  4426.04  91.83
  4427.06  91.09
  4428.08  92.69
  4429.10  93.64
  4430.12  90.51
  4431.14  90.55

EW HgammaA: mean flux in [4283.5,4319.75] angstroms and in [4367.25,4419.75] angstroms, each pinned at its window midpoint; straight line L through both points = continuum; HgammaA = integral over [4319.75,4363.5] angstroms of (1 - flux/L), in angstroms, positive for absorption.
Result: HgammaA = -3.6 angstroms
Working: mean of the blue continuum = 69.5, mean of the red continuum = 83.3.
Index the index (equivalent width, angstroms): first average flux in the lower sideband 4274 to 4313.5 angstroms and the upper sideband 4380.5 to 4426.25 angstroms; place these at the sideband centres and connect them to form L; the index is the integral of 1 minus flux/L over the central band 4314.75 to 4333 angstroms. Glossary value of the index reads -2.8 angstroms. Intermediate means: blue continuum 69.1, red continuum 84.9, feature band 84.7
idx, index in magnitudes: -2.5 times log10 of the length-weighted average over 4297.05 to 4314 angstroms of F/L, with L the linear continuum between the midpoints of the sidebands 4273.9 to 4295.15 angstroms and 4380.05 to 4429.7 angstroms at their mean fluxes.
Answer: 0.36 mag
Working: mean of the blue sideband 78.4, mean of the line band 57.2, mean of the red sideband 85.4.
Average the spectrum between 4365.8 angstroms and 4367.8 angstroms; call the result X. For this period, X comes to 81.8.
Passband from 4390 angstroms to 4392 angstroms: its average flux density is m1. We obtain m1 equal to 80.7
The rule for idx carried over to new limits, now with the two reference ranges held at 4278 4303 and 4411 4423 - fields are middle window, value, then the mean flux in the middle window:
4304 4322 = 0.070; 71.8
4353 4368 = -0.009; 84.1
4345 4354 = -0.027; 83.8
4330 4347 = -0.014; 81.1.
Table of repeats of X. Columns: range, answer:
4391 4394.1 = 81.4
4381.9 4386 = 67.5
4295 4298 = 68.7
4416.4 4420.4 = 95.2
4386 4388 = 85.7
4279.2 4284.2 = 81.1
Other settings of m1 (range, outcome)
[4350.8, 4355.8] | 80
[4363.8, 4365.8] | 86.8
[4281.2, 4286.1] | 82.6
